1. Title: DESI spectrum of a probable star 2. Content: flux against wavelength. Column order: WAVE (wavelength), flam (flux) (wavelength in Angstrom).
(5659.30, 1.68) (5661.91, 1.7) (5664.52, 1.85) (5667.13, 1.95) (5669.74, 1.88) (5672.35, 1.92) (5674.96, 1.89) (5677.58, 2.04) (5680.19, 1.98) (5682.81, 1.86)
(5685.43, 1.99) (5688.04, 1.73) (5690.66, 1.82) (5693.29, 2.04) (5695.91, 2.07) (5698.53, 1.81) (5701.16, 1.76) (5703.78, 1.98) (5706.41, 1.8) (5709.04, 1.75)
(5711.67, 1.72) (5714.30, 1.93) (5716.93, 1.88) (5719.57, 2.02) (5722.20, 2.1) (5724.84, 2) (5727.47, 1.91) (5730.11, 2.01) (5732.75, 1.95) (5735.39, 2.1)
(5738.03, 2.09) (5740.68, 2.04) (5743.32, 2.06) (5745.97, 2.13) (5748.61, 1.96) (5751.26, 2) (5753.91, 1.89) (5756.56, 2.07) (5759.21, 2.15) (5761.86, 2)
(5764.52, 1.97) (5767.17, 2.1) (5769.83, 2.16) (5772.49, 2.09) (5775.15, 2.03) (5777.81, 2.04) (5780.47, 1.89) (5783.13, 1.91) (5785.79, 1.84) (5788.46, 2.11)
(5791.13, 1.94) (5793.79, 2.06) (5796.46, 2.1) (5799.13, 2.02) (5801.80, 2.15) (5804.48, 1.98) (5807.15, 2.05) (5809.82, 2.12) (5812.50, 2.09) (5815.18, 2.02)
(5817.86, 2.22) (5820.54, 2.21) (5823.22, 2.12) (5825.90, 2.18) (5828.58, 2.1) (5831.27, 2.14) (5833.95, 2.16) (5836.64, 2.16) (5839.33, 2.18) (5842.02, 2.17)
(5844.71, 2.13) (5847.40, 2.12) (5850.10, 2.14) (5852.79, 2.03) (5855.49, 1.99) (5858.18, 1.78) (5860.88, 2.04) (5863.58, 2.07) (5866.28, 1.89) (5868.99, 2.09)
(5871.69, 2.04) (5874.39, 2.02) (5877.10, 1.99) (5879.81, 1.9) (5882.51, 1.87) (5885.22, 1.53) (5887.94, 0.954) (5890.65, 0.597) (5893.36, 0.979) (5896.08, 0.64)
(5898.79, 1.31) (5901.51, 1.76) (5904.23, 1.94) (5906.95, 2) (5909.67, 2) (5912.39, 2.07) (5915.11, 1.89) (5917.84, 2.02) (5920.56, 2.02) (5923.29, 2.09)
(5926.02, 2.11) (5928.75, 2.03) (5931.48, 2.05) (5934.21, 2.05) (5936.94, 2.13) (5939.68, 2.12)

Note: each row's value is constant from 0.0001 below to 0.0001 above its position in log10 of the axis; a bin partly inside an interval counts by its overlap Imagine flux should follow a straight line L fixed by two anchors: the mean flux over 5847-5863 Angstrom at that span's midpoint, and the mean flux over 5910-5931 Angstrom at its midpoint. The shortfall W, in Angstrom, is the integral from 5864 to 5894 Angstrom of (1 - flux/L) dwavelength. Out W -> 5.5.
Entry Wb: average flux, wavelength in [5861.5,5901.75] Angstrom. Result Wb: 1.58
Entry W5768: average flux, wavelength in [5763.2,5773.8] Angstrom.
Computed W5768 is 2.08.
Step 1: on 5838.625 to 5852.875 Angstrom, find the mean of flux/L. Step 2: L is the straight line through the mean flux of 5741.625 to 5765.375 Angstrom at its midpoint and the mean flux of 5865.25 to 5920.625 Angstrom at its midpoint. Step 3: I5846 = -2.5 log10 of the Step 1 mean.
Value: -0.19 mag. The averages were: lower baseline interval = 2.03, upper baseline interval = 1.68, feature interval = 2.13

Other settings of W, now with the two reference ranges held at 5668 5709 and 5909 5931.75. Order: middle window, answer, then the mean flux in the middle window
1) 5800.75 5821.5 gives -1.4 Angstrom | 2.1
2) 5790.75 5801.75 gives -0.5 Angstrom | 2.05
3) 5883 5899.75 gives 8.1 Angstrom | 1.04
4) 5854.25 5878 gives 0.1 Angstrom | 1.99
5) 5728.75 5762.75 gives -1.8 Angstrom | 2.04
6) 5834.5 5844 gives -0.9 Angstrom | 2.17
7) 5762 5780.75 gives -1.0 Angstrom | 2.05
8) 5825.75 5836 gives -0.8 Angstrom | 2.14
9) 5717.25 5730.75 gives -0.5 Angstrom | 2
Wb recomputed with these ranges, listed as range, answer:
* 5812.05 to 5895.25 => 1.92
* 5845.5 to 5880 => 2.01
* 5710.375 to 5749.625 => 1.99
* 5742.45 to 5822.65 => 2.05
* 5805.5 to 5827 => 2.12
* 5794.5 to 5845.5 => 2.12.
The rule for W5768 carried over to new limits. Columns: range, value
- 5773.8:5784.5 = 1.97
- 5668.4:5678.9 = 1.93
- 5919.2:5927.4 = 2.07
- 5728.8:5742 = 2.04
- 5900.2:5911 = 1.93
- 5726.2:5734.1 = 1.96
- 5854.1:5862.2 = 1.94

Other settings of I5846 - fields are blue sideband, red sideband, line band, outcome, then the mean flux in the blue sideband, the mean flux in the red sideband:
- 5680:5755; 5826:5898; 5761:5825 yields -0.091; 1.94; 1.84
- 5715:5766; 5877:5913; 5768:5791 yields -0.065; 2.02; 1.51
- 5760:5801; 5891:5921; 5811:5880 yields -0.140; 2.02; 1.65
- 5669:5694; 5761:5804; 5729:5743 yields -0.036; 1.91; 2.02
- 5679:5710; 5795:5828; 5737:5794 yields -0.003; 1.88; 2.1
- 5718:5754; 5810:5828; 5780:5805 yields 0.051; 2.02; 2.14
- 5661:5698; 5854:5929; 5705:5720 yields 0.027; 1.91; 1.77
